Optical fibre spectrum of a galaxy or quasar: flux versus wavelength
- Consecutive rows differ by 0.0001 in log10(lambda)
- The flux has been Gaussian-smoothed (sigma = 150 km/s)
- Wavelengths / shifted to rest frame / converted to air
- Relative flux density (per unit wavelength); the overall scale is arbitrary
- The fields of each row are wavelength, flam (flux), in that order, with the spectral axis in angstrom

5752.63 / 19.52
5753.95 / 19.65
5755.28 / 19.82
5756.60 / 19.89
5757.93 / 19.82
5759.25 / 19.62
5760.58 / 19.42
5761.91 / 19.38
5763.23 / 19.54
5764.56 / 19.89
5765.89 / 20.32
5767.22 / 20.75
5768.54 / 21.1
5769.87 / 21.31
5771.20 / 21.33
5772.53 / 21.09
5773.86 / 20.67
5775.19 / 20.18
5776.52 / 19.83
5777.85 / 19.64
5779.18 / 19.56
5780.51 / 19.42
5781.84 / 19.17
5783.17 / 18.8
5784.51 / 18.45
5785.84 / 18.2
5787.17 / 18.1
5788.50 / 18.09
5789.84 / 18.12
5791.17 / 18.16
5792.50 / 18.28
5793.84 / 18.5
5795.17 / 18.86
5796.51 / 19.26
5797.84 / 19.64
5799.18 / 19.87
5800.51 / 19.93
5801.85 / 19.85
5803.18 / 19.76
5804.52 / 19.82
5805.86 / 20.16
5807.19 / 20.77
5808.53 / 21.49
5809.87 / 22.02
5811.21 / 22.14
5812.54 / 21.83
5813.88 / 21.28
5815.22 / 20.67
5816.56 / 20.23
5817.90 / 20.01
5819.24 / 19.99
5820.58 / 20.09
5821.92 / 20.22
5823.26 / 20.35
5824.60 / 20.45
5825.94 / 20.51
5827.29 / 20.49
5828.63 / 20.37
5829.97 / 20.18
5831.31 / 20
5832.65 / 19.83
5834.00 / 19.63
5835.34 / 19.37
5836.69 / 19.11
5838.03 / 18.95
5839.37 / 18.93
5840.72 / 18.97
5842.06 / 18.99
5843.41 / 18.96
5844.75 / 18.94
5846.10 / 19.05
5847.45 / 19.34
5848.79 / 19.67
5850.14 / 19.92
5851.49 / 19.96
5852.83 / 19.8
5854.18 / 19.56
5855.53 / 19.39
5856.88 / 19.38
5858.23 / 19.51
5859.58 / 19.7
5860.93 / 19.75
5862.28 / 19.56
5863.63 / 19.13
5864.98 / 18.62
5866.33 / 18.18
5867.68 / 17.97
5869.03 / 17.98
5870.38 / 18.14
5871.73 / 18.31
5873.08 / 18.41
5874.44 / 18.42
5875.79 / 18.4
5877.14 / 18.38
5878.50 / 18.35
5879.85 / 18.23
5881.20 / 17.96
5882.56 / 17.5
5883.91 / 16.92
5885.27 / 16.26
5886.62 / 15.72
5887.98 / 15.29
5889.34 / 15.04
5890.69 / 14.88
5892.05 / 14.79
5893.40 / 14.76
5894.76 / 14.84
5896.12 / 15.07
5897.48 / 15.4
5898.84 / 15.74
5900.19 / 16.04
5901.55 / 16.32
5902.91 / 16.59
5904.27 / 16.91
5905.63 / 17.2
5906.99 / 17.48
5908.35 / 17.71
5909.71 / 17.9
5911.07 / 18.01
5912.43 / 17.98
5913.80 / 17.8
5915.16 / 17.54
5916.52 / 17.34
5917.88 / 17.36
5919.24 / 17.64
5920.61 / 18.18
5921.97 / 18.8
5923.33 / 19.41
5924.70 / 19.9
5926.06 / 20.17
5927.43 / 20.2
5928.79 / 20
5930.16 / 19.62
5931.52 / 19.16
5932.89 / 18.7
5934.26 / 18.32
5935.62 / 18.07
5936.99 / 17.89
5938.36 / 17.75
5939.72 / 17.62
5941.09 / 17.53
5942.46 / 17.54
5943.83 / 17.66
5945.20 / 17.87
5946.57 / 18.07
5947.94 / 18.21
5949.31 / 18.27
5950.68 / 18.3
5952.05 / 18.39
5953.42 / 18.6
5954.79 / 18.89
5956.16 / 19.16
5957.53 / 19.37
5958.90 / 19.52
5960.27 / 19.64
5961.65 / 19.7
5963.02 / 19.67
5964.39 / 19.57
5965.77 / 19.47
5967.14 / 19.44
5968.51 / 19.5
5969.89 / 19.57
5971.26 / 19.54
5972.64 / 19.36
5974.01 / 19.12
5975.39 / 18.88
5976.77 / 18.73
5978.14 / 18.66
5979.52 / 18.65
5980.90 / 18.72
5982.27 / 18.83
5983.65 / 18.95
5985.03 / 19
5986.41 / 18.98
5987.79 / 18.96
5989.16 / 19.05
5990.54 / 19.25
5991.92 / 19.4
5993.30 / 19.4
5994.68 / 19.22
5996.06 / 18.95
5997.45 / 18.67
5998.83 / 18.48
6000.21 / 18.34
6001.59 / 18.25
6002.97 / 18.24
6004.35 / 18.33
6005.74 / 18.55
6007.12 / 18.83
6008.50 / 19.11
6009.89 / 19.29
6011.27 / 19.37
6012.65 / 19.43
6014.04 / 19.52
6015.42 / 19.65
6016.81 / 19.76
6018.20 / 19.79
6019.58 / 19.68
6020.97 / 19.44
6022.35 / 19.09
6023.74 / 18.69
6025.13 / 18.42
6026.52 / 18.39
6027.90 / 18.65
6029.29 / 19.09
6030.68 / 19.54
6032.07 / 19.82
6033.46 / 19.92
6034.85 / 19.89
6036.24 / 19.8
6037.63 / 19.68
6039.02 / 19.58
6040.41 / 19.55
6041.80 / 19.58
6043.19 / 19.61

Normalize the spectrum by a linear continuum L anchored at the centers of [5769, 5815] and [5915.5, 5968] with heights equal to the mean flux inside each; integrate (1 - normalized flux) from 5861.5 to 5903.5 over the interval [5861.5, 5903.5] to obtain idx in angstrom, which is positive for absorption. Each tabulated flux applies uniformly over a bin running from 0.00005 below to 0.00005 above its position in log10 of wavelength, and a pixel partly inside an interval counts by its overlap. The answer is 4.7 angstrom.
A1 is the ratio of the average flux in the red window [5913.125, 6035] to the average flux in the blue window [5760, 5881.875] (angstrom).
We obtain 1.0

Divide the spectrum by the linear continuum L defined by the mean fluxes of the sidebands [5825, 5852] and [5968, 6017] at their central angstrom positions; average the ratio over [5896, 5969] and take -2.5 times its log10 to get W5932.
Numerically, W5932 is 0.06 mag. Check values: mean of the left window 19.6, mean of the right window 19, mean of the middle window 18.3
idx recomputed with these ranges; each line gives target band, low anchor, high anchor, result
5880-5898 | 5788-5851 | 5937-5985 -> 3.27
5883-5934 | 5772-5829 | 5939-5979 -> 4.98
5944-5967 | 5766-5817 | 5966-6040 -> 0.47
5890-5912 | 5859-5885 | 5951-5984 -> 2.80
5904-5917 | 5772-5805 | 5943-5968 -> 0.93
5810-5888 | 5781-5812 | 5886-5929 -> -3.74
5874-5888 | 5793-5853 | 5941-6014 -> 1.49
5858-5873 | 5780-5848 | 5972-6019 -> 0.55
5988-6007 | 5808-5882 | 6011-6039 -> 0.61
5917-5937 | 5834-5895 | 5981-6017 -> -0.35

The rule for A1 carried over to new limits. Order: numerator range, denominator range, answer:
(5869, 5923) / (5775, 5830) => 0.86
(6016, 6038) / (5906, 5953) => 1.06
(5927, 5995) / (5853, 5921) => 1.08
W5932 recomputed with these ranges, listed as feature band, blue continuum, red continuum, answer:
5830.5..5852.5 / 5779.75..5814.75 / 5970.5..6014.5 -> 0.01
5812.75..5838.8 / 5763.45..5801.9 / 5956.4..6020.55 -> -0.04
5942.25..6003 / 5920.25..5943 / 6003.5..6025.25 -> 0.00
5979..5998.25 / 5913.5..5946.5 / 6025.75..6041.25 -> 0.00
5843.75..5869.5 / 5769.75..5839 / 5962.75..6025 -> 0.02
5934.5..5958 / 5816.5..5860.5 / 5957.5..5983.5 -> 0.07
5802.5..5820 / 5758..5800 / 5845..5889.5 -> -0.09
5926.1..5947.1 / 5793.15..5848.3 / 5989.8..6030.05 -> 0.05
